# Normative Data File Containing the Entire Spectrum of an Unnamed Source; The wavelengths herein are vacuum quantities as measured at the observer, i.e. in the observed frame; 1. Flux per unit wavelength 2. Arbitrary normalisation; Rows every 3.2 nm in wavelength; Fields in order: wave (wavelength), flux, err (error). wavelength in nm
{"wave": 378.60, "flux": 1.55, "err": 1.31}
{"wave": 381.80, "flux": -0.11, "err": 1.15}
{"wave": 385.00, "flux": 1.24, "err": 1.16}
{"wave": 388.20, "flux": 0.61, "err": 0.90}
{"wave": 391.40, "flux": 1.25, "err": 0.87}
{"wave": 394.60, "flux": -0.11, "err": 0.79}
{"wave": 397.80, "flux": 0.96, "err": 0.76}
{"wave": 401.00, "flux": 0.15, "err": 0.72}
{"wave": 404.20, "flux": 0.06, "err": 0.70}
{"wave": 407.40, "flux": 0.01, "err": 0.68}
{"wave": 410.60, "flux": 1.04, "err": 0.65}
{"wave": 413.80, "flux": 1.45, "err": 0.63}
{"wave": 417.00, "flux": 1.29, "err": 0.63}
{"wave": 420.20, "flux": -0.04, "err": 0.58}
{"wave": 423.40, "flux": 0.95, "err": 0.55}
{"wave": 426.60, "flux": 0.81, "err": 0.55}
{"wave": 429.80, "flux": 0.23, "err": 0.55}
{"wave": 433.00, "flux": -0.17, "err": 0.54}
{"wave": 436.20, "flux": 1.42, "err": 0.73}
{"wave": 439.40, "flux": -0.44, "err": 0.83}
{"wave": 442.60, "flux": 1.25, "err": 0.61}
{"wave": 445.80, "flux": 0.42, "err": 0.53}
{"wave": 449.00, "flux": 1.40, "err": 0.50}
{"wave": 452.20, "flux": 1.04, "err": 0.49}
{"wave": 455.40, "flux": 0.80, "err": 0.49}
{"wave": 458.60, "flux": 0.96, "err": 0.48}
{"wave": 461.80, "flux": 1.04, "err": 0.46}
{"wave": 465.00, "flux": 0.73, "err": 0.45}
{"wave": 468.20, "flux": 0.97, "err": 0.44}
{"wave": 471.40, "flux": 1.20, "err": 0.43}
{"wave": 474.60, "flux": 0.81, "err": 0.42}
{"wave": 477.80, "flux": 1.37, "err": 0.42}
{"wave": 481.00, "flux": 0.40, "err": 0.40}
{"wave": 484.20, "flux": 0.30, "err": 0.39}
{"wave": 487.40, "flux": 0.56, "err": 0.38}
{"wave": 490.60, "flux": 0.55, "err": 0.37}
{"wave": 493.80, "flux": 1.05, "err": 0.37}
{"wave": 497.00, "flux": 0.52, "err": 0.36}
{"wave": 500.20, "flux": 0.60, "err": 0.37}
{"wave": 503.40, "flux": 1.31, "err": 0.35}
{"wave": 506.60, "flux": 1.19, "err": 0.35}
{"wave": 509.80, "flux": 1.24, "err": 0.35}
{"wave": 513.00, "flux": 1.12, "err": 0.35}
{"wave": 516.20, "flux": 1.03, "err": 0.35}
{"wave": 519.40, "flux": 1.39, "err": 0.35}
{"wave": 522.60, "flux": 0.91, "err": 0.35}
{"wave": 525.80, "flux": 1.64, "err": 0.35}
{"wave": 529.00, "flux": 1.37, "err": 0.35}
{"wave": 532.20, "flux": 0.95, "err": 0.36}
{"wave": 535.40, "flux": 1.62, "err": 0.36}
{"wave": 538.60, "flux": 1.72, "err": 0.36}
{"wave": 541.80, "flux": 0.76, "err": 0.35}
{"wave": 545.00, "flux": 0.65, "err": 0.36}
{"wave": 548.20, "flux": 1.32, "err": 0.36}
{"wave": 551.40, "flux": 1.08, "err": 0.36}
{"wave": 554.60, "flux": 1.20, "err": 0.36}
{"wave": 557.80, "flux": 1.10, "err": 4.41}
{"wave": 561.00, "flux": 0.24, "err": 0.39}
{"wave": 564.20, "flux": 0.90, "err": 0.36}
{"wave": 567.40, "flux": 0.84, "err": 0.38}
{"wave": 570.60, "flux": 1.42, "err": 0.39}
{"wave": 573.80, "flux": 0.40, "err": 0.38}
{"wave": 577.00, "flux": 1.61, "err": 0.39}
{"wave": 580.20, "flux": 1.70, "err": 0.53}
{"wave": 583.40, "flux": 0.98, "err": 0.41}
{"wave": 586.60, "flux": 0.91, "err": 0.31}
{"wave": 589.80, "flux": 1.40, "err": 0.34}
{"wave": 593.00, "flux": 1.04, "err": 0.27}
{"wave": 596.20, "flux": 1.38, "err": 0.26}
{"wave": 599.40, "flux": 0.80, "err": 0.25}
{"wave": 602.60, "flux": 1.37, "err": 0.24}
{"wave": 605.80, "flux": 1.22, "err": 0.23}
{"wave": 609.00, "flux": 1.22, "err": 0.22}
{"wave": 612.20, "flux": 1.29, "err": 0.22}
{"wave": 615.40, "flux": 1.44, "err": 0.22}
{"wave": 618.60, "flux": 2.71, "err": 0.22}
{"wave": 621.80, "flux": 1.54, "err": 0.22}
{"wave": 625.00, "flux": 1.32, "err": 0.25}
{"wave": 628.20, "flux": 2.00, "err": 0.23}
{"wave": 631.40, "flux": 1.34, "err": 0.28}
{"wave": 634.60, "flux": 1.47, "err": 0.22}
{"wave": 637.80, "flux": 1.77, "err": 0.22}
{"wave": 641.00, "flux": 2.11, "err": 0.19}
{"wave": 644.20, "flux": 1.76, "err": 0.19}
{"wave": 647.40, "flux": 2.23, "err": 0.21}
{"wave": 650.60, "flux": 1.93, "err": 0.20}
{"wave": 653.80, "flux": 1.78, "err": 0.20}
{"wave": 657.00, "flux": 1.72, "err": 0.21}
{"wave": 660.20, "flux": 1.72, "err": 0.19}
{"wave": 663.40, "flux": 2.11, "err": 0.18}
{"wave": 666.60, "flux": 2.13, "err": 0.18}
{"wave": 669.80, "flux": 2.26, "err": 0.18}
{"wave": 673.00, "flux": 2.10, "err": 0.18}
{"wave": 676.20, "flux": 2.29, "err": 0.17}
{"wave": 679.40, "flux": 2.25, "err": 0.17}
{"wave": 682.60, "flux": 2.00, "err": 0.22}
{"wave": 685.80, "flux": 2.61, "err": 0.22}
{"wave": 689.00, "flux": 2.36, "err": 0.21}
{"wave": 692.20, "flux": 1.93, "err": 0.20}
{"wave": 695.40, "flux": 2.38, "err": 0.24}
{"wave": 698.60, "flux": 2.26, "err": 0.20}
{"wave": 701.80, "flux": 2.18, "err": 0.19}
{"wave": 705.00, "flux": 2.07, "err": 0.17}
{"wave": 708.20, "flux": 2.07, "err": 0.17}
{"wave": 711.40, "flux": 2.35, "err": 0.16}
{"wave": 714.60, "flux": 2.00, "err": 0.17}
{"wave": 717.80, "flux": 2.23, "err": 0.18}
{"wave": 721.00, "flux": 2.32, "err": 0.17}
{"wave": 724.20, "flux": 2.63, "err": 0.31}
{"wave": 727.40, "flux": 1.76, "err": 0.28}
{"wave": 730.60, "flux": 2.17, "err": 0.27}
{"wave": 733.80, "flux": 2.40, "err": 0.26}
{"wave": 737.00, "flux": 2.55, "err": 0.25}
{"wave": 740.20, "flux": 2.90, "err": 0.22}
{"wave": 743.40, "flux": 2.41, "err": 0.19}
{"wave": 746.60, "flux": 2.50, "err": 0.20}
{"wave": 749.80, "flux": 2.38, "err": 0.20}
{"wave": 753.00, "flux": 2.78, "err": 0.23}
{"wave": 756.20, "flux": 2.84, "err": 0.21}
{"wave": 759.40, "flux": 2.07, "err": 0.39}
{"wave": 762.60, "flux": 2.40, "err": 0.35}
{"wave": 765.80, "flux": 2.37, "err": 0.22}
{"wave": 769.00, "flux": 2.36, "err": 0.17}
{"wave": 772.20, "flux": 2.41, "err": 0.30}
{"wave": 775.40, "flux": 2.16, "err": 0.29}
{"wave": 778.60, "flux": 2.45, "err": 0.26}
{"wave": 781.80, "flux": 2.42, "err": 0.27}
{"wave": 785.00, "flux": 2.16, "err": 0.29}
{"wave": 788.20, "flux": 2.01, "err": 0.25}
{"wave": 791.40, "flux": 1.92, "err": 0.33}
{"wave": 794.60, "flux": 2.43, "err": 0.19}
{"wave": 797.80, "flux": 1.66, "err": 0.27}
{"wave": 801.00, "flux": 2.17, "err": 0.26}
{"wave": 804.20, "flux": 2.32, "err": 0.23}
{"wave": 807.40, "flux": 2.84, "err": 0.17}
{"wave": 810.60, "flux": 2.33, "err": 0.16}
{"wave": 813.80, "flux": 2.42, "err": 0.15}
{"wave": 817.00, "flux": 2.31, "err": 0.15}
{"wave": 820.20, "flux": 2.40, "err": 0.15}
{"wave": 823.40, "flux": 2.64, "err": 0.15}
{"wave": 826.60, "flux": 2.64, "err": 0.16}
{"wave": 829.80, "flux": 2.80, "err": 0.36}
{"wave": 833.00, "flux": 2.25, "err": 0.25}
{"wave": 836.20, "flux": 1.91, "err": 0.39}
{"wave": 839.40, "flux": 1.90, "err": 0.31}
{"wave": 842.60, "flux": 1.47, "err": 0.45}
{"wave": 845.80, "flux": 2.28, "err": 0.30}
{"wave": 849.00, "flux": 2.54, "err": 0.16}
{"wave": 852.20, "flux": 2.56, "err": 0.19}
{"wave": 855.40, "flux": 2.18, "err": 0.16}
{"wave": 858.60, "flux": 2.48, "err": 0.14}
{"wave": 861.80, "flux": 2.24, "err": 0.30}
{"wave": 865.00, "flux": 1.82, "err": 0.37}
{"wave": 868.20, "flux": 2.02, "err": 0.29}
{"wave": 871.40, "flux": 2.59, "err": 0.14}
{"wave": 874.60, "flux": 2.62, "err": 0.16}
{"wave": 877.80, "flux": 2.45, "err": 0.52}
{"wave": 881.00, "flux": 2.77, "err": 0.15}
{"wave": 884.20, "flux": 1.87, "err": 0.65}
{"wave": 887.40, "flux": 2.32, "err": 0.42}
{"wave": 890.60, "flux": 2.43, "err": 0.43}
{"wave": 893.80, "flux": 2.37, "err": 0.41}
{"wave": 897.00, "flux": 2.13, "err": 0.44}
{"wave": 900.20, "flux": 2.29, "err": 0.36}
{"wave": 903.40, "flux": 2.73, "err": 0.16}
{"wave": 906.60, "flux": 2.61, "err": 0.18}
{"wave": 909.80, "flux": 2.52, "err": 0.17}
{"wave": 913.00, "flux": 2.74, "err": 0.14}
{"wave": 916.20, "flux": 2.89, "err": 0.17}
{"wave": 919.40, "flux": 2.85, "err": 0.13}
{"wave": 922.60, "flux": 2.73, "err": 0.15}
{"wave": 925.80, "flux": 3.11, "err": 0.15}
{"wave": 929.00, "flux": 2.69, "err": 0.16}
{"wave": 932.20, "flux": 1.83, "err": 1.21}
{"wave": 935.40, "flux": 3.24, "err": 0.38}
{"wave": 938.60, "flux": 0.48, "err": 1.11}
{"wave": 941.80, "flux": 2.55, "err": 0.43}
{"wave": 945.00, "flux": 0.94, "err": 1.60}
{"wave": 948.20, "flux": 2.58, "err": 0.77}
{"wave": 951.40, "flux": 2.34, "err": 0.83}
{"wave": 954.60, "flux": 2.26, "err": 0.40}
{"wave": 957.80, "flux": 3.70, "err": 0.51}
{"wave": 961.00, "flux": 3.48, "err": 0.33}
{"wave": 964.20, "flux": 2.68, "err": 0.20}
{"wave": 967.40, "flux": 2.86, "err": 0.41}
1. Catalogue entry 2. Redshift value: 0.66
